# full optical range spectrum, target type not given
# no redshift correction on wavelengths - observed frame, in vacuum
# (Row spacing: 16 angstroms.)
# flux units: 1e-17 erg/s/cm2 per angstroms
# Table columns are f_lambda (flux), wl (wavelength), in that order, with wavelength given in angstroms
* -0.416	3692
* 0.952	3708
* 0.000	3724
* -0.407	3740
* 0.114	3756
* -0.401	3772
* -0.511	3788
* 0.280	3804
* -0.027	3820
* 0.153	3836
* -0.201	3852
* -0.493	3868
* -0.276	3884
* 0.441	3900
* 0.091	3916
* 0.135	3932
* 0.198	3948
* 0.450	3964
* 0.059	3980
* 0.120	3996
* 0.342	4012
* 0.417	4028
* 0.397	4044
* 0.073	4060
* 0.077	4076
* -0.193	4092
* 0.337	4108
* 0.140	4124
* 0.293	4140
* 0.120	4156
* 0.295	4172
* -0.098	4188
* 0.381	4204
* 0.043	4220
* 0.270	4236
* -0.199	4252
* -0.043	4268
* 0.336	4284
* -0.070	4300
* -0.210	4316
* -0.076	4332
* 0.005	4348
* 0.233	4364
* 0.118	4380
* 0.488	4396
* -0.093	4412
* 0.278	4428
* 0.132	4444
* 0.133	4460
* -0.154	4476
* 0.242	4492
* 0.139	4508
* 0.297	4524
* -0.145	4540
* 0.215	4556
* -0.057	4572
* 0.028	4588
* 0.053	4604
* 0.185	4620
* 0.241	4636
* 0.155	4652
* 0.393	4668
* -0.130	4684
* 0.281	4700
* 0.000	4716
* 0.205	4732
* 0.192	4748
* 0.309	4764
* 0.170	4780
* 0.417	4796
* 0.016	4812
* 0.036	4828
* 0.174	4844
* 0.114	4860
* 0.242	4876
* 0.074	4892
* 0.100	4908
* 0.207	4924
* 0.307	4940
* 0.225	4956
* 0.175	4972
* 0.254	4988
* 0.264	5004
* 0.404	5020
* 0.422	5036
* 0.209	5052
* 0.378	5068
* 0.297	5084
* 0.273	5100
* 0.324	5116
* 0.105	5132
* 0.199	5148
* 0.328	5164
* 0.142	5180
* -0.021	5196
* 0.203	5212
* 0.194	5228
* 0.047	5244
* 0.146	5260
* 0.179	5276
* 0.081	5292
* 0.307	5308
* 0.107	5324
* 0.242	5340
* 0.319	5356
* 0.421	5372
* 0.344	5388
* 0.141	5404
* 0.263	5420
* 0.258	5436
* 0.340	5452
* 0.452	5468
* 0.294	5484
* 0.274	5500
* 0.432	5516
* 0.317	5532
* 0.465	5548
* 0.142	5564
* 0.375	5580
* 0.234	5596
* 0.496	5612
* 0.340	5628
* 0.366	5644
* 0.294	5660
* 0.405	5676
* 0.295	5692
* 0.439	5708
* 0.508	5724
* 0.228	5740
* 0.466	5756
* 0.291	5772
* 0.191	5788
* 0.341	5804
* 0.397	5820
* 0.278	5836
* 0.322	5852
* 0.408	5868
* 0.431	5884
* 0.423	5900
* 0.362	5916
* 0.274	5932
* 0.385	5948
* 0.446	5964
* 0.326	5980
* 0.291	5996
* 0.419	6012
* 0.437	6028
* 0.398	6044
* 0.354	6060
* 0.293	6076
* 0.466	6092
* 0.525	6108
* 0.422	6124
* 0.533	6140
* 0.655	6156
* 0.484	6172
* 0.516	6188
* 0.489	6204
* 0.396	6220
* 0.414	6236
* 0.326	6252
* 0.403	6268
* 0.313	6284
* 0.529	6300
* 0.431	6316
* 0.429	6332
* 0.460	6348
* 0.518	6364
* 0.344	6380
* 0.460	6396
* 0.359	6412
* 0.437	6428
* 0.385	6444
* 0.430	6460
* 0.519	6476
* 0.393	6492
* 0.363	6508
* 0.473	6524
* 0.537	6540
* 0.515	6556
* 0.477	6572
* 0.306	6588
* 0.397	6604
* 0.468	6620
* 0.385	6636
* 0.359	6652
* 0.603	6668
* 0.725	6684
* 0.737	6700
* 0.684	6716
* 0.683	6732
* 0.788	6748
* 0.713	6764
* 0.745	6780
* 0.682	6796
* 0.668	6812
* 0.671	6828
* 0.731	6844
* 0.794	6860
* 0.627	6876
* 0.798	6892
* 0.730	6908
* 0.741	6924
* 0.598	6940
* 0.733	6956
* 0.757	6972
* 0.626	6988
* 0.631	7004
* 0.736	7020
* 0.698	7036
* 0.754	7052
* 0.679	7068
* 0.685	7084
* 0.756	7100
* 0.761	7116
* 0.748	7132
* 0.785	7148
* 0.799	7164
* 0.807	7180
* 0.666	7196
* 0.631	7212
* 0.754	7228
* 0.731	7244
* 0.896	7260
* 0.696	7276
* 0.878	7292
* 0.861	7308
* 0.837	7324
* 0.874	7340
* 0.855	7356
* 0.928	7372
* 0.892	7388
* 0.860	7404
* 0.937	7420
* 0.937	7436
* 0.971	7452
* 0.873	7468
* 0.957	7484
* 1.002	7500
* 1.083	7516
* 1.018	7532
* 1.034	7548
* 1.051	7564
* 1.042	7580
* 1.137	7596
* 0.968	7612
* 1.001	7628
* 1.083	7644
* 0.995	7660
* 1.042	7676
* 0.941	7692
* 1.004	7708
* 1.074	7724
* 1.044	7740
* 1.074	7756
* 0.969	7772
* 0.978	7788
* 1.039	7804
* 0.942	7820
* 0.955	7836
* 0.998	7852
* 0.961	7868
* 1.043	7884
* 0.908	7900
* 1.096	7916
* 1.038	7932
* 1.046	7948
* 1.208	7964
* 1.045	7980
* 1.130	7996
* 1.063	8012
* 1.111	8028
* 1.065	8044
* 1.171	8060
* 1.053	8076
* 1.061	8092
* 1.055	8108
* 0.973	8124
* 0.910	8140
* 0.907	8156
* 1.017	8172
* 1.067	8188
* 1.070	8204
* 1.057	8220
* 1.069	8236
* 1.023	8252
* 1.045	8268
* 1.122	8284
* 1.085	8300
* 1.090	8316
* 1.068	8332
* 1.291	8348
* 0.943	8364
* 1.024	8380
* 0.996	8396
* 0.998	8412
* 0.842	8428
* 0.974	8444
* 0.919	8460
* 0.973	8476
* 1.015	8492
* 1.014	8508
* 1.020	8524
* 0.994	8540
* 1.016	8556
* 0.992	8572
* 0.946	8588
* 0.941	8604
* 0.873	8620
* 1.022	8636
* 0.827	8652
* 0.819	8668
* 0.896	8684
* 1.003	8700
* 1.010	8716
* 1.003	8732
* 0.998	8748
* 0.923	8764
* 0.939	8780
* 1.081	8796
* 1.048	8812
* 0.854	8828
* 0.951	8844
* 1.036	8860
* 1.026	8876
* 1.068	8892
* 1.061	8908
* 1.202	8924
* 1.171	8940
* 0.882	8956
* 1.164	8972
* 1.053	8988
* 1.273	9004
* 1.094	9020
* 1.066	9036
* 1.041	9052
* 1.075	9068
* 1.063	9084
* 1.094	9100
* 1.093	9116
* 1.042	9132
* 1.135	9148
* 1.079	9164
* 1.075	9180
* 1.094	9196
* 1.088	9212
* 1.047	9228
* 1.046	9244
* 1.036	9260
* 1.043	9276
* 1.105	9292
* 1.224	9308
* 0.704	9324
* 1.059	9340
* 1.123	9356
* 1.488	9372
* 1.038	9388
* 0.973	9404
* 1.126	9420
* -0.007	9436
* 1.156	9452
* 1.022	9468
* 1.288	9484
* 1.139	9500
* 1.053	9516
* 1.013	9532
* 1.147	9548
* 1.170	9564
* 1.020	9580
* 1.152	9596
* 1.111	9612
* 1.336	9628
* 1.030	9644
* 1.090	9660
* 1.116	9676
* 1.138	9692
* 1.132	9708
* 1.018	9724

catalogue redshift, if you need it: 0.68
